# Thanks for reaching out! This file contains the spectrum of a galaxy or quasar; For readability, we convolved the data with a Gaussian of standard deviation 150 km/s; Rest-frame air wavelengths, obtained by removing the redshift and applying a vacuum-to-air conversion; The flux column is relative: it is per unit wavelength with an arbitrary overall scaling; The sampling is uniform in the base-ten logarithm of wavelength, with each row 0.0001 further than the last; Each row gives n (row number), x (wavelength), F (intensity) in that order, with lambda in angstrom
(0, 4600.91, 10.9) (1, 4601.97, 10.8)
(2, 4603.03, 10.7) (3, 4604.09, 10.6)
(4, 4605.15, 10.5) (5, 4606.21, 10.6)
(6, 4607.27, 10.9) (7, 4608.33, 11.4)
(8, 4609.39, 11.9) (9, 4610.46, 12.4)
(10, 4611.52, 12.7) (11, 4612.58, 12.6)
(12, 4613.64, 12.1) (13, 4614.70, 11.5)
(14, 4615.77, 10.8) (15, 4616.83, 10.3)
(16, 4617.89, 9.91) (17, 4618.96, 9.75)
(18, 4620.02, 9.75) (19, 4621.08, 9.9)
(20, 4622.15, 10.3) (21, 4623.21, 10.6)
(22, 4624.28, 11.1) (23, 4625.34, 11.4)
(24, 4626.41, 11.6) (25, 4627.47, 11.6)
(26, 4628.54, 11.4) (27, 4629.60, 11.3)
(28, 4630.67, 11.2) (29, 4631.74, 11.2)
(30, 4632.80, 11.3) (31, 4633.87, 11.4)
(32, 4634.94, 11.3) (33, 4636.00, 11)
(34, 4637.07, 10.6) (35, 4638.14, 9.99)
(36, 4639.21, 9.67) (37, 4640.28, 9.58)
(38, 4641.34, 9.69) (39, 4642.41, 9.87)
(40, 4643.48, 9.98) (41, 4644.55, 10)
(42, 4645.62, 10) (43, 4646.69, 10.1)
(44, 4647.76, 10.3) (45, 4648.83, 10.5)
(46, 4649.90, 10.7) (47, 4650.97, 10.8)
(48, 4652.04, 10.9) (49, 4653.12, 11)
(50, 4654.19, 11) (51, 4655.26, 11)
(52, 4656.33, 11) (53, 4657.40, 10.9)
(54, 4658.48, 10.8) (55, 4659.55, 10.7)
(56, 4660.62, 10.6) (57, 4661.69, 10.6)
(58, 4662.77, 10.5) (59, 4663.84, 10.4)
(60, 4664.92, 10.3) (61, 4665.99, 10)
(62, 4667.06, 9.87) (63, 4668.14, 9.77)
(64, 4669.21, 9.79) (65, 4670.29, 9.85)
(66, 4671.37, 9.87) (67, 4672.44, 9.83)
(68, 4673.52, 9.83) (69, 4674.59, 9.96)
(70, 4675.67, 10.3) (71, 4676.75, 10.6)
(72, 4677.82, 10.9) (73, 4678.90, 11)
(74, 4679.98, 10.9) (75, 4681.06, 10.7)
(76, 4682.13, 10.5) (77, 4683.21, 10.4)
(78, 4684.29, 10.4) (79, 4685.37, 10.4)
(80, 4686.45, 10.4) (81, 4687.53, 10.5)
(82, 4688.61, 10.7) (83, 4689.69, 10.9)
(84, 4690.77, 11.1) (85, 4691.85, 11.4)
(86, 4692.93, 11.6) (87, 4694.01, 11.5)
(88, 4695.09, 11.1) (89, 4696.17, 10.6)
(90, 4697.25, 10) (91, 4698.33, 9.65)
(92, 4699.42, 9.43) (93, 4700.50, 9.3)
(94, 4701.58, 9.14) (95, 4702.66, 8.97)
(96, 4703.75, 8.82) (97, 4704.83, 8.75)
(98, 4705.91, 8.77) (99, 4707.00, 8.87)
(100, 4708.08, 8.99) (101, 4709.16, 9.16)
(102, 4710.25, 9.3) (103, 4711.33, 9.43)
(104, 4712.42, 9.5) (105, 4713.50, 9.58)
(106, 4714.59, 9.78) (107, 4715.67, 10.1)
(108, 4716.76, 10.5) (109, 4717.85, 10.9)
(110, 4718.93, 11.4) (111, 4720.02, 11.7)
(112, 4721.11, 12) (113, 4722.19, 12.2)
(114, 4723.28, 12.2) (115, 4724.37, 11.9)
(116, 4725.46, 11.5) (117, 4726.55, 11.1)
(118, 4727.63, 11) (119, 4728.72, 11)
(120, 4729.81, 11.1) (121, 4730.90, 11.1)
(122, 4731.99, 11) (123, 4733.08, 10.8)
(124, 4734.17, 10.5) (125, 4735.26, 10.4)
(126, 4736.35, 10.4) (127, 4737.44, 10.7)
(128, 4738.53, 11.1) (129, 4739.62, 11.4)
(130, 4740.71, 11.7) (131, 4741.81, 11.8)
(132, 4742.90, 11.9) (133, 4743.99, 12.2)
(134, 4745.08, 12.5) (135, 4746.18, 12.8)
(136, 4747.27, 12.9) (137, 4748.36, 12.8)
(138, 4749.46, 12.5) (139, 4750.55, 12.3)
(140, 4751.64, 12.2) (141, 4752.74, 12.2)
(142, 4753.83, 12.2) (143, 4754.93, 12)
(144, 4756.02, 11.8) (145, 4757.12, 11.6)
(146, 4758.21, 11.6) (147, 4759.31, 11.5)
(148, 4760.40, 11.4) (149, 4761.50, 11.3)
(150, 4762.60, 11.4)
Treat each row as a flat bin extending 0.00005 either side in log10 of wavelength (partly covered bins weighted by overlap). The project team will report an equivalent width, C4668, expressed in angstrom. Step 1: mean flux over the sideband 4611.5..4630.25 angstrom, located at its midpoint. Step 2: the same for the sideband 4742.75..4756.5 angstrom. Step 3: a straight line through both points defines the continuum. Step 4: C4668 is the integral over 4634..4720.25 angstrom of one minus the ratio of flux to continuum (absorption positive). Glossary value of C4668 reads 9.8 angstrom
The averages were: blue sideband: 11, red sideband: 12.3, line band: 10.3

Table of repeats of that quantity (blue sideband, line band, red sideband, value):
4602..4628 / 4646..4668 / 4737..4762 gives 1.4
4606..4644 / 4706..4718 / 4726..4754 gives 1.9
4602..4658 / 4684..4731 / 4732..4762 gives 4.2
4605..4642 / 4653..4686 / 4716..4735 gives 2.0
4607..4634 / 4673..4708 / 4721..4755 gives 3.8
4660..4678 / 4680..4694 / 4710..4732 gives -0.5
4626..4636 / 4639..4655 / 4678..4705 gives 1.1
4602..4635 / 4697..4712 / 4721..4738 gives 2.7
